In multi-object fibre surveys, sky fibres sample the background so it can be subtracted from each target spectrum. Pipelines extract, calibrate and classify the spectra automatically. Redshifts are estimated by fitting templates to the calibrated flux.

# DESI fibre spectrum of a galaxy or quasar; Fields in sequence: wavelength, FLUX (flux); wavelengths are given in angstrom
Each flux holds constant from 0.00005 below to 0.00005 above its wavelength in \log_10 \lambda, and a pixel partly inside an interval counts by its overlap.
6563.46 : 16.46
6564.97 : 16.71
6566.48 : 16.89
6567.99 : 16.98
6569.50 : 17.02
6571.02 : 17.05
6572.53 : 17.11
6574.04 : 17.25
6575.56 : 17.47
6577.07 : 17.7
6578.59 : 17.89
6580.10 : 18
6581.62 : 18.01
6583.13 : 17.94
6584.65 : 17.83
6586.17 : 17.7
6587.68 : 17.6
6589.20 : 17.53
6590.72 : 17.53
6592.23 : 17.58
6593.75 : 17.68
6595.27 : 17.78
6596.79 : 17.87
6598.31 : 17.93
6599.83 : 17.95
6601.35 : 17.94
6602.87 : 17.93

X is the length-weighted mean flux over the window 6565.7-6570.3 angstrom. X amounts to 17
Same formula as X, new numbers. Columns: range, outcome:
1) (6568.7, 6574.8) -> 17.1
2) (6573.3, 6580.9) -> 17.6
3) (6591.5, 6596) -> 17.7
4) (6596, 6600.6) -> 17.9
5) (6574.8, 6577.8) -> 17.6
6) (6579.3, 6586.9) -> 17.9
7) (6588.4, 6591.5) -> 17.5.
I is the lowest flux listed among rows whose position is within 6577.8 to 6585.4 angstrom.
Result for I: 17.83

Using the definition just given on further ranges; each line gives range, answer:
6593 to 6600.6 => 17.68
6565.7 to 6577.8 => 16.89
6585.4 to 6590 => 17.53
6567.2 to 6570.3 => 16.98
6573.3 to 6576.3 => 17.25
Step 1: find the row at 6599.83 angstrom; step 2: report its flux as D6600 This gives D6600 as 17.95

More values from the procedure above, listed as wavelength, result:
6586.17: 17.7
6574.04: 17.25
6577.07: 17.7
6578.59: 17.89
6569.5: 17.02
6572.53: 17.11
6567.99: 16.98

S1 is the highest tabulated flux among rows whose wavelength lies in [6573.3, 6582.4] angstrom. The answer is 18.01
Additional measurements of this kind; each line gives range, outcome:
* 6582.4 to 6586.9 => 17.94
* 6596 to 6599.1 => 17.93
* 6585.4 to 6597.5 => 17.87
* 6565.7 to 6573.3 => 17.11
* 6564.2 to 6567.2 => 16.89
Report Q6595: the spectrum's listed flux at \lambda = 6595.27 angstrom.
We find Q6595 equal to 17.78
